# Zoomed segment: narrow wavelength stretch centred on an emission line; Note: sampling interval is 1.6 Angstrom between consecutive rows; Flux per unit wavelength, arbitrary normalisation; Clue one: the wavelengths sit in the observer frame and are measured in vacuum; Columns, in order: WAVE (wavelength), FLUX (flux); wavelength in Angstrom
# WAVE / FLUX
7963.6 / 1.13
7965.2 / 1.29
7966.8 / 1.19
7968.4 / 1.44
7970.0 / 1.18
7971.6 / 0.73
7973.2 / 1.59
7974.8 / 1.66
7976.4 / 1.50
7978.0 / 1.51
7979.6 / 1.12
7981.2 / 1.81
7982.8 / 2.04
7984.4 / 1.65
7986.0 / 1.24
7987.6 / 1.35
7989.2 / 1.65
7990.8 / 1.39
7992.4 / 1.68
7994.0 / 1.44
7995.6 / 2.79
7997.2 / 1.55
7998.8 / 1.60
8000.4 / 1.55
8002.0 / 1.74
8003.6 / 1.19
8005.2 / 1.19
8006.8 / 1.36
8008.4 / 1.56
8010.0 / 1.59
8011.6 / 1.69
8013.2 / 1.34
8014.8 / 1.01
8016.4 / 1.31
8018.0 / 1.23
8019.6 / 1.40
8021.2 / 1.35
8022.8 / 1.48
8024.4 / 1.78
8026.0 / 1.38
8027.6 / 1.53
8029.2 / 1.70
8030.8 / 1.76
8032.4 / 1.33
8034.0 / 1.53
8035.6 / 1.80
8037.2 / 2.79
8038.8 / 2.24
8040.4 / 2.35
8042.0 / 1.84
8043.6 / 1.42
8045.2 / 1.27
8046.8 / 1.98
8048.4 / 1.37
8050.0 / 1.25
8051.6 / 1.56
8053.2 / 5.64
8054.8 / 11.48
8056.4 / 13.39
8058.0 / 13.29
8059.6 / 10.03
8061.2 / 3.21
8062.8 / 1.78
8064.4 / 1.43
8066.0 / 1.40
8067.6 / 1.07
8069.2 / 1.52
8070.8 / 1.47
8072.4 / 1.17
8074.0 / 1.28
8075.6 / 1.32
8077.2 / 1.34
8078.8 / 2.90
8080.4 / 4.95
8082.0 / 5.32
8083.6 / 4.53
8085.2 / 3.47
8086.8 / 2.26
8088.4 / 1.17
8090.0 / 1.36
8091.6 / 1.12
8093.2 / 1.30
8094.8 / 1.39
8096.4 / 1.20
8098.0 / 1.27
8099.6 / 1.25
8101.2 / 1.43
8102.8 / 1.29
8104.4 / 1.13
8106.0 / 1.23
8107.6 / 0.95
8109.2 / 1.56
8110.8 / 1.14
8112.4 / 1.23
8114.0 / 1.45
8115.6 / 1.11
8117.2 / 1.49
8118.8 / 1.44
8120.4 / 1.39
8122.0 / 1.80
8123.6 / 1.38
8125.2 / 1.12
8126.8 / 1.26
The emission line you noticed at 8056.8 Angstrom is H-alpha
